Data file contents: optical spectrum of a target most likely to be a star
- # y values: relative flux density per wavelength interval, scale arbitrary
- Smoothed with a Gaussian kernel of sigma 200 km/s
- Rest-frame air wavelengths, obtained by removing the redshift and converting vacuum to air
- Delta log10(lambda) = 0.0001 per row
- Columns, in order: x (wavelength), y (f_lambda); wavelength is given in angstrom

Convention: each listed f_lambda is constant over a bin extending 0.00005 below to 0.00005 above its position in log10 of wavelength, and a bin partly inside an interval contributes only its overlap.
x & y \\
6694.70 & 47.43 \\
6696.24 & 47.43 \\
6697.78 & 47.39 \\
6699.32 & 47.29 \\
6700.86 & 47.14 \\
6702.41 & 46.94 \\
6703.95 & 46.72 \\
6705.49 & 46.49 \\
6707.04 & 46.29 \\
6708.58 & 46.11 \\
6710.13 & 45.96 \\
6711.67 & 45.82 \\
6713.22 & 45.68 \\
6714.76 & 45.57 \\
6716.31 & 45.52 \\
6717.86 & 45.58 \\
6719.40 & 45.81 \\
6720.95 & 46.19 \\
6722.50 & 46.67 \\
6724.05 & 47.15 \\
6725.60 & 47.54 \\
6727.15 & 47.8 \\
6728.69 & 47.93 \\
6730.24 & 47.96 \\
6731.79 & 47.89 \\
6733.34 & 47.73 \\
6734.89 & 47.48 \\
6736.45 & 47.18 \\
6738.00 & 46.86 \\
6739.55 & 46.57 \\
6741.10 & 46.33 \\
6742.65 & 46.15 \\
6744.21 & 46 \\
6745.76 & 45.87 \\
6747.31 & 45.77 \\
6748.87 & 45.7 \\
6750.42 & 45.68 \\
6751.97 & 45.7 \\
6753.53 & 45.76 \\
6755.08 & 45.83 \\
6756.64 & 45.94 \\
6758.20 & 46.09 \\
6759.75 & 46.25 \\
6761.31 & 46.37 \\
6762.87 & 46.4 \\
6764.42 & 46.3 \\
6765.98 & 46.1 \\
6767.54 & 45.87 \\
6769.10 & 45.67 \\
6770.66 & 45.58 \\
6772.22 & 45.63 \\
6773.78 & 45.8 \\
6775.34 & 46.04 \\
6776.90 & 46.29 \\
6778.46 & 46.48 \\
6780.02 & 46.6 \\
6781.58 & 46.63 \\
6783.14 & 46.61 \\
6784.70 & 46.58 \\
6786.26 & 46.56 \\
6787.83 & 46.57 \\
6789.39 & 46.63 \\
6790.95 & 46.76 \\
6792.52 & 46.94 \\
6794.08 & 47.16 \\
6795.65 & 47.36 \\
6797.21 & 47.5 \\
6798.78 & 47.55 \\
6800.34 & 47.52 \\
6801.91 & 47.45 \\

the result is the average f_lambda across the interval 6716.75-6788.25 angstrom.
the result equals 46.4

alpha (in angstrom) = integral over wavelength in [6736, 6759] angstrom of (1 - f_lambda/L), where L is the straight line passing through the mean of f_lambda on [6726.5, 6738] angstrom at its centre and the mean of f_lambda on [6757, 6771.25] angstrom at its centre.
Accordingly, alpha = 0.4 angstrom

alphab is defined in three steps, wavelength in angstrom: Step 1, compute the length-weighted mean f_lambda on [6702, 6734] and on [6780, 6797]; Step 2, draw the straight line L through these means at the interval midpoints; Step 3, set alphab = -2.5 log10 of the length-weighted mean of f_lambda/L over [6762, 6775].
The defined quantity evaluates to 0.020 mag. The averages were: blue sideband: 46.6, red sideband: 46.8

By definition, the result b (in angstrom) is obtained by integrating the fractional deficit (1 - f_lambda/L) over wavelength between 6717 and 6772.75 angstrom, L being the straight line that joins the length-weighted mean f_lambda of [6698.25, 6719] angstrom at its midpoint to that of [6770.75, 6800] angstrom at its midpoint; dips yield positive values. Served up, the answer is 0.0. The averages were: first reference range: 46.3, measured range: 46.4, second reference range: 46.6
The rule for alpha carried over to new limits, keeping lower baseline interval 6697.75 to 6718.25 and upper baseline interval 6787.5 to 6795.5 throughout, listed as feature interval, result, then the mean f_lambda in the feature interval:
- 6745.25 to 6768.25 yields 0.32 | 46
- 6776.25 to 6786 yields 0.05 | 46.6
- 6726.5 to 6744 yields -0.28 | 47.2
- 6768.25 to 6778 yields 0.18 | 45.8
